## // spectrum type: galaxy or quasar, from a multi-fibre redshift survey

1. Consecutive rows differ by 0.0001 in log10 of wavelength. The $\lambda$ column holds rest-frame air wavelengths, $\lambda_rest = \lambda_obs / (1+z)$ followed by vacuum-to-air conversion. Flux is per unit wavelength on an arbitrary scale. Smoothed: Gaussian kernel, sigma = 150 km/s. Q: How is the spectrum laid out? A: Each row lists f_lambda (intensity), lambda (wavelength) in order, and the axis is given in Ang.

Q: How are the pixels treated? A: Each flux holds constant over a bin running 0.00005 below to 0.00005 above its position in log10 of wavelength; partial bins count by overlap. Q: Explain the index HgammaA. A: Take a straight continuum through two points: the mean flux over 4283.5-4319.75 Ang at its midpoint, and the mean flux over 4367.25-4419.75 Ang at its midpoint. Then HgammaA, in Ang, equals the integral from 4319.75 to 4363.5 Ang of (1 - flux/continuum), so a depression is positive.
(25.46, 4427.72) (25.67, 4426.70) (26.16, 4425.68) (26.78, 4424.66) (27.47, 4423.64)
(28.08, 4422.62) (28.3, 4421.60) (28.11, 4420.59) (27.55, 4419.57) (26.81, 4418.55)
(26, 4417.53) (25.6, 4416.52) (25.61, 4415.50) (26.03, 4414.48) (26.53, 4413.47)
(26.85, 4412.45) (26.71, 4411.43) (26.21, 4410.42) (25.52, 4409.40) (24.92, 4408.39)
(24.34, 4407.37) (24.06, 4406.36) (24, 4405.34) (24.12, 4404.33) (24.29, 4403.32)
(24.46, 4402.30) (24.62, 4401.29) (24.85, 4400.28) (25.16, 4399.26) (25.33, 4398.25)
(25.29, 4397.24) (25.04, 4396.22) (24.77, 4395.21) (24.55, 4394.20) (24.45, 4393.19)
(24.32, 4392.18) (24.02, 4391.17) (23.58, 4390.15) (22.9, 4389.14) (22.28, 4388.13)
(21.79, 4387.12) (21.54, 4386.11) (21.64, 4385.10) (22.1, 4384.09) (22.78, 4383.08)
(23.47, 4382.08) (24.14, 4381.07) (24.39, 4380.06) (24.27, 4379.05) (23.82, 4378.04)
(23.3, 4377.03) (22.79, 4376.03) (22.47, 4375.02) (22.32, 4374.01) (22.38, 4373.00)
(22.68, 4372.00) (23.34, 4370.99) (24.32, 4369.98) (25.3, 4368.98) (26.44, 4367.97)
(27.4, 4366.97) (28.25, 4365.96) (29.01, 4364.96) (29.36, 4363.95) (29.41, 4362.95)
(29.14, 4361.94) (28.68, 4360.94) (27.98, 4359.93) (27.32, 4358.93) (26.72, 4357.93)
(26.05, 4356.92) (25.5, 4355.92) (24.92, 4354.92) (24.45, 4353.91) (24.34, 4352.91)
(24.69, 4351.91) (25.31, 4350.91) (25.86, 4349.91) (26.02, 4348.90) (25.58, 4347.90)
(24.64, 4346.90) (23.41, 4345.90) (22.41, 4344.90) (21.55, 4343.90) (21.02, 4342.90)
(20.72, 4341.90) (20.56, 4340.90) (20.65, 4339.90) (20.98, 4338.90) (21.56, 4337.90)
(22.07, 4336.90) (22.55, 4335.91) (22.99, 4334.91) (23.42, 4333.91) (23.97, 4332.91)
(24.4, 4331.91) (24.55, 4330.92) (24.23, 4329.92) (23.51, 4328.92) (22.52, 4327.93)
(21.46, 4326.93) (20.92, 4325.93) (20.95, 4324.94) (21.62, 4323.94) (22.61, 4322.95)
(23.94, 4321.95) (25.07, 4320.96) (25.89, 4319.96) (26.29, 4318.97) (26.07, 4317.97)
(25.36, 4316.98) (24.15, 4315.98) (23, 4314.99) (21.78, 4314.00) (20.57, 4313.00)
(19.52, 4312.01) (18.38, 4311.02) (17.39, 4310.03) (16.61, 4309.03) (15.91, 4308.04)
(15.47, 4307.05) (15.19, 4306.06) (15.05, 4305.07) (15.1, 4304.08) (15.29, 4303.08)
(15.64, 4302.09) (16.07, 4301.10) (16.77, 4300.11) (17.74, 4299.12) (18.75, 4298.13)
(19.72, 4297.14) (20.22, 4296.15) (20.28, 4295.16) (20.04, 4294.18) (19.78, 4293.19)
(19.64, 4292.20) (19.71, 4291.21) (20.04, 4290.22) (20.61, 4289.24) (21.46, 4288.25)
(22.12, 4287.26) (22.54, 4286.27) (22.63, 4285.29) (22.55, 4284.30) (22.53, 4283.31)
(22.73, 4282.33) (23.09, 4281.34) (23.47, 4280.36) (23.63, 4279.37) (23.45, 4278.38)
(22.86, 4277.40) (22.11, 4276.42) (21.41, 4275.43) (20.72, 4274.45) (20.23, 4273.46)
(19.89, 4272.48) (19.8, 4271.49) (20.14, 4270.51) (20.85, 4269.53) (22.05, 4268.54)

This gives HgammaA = -4.52 Ang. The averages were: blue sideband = 19.7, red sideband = 24.3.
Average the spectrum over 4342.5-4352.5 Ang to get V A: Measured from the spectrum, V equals 24.1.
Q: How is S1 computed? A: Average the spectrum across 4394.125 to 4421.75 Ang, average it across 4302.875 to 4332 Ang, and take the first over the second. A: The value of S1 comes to 1.21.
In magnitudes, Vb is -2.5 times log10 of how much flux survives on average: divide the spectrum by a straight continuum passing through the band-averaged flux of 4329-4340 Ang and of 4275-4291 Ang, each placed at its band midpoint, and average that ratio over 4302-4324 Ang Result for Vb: 0.12 mag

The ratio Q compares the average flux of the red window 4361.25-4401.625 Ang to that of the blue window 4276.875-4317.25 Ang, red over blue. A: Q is 1.23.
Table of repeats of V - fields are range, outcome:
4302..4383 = 23.2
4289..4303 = 18.8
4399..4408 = 24.4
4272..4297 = 21.5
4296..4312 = 16.8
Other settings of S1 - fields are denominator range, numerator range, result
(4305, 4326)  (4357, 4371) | 1.30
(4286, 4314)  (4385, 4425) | 1.36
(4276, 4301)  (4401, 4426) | 1.23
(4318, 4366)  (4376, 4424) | 1.02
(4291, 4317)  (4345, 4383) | 1.37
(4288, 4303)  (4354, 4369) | 1.45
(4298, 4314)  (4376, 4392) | 1.36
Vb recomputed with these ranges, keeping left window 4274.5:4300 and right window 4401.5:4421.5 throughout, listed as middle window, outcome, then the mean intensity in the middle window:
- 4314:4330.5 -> -0.05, 23.5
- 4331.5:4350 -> 0.02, 22.8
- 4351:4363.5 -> -0.12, 26.6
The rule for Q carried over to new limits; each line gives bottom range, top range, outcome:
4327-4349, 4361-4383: 1.10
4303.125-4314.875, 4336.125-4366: 1.42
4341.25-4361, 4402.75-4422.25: 1.05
